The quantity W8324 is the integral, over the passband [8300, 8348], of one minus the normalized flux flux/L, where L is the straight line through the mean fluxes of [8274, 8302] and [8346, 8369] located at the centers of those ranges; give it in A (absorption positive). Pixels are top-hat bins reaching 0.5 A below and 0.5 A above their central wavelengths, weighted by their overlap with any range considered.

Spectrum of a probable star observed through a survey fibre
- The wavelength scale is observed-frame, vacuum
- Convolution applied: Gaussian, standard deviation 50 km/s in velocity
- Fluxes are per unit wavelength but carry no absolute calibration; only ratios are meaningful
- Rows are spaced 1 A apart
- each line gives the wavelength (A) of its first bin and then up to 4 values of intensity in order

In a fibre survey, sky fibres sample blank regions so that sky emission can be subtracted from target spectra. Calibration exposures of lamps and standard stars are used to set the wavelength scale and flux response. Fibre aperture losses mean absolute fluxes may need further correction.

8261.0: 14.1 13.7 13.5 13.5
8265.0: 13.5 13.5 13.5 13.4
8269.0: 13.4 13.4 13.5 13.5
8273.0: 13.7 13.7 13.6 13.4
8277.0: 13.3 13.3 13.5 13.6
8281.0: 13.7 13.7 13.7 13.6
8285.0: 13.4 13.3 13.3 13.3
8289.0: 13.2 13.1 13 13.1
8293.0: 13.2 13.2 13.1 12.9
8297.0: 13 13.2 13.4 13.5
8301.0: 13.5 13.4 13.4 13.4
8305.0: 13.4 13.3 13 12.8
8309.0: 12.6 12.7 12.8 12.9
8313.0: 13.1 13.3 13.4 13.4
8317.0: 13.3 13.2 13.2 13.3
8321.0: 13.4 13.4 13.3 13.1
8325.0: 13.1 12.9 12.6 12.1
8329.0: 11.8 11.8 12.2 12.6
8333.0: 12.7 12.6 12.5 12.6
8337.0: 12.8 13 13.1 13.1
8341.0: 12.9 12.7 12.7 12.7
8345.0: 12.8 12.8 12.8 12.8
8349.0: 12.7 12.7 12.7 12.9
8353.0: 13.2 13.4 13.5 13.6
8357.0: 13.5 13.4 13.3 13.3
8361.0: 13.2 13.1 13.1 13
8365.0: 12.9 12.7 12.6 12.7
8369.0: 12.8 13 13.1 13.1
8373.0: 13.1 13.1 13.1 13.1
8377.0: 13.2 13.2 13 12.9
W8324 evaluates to 0.9 A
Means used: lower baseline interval 13.3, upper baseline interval 13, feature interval 12.9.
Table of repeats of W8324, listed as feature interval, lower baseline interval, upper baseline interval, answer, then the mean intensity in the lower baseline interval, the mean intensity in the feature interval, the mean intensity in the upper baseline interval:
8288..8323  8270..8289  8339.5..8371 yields 0.36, 13.5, 13.2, 13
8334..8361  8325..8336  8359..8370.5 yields -0.61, 12.4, 13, 13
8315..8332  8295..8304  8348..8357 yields 0.40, 13.3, 12.9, 13.1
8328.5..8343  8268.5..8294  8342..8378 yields 0.59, 13.4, 12.6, 13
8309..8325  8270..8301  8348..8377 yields 0.10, 13.4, 13.2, 13.1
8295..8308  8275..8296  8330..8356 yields -0.06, 13.3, 13.3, 12.8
